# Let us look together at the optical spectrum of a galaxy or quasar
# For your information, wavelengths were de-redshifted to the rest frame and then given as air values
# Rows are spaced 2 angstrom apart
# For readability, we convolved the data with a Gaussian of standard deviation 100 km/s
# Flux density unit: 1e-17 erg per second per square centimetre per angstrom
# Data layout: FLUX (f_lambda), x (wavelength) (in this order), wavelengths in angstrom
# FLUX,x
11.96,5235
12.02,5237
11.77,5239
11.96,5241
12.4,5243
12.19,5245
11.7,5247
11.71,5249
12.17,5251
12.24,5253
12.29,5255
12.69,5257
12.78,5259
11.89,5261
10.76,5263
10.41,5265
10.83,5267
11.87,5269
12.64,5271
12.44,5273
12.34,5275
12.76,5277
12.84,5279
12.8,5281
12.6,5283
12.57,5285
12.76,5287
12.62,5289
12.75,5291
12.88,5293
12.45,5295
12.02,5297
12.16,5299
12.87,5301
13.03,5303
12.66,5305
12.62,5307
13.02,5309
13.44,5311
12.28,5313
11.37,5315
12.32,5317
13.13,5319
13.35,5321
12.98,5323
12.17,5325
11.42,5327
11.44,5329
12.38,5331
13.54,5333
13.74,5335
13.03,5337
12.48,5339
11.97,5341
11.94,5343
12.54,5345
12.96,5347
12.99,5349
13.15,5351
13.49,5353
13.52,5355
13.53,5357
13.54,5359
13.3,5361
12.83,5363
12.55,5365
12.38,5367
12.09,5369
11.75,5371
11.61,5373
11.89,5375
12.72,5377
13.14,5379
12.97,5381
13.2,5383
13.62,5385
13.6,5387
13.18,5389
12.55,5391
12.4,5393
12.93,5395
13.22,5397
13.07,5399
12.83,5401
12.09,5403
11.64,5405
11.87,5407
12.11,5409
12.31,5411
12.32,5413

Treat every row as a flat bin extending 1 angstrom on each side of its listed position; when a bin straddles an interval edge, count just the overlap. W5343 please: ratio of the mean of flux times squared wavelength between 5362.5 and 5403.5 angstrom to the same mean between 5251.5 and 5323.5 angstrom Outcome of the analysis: 1.1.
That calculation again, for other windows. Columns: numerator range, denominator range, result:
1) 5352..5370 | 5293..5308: 1.06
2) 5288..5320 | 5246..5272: 1.08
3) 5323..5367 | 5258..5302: 1.07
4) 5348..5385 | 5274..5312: 1.04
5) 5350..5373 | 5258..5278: 1.12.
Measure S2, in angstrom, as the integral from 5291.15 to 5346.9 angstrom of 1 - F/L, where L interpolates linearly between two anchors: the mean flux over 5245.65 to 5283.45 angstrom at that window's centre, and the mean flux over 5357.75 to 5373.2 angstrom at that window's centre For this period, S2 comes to -1.0 angstrom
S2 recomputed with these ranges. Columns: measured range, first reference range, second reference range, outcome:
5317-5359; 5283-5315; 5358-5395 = -0.3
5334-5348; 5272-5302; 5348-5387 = 0.1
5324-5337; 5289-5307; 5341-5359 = 0.4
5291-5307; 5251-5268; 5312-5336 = -0.5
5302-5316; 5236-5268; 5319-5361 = -0.2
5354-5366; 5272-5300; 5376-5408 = -0.4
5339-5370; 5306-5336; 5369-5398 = -0.4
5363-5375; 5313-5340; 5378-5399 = 0.7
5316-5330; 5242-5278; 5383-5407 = 0.0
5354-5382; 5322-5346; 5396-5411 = -0.6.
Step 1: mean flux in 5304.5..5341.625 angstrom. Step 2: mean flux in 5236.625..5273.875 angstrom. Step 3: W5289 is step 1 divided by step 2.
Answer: 1.06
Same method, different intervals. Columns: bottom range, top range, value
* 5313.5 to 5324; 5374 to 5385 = 1.02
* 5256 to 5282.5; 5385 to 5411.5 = 1.05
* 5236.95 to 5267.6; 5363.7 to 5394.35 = 1.07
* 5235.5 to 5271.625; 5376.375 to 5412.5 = 1.07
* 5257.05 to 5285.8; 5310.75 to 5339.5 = 1.04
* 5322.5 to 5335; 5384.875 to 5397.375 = 1.05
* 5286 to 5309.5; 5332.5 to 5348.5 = 1.01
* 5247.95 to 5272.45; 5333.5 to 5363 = 1.10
